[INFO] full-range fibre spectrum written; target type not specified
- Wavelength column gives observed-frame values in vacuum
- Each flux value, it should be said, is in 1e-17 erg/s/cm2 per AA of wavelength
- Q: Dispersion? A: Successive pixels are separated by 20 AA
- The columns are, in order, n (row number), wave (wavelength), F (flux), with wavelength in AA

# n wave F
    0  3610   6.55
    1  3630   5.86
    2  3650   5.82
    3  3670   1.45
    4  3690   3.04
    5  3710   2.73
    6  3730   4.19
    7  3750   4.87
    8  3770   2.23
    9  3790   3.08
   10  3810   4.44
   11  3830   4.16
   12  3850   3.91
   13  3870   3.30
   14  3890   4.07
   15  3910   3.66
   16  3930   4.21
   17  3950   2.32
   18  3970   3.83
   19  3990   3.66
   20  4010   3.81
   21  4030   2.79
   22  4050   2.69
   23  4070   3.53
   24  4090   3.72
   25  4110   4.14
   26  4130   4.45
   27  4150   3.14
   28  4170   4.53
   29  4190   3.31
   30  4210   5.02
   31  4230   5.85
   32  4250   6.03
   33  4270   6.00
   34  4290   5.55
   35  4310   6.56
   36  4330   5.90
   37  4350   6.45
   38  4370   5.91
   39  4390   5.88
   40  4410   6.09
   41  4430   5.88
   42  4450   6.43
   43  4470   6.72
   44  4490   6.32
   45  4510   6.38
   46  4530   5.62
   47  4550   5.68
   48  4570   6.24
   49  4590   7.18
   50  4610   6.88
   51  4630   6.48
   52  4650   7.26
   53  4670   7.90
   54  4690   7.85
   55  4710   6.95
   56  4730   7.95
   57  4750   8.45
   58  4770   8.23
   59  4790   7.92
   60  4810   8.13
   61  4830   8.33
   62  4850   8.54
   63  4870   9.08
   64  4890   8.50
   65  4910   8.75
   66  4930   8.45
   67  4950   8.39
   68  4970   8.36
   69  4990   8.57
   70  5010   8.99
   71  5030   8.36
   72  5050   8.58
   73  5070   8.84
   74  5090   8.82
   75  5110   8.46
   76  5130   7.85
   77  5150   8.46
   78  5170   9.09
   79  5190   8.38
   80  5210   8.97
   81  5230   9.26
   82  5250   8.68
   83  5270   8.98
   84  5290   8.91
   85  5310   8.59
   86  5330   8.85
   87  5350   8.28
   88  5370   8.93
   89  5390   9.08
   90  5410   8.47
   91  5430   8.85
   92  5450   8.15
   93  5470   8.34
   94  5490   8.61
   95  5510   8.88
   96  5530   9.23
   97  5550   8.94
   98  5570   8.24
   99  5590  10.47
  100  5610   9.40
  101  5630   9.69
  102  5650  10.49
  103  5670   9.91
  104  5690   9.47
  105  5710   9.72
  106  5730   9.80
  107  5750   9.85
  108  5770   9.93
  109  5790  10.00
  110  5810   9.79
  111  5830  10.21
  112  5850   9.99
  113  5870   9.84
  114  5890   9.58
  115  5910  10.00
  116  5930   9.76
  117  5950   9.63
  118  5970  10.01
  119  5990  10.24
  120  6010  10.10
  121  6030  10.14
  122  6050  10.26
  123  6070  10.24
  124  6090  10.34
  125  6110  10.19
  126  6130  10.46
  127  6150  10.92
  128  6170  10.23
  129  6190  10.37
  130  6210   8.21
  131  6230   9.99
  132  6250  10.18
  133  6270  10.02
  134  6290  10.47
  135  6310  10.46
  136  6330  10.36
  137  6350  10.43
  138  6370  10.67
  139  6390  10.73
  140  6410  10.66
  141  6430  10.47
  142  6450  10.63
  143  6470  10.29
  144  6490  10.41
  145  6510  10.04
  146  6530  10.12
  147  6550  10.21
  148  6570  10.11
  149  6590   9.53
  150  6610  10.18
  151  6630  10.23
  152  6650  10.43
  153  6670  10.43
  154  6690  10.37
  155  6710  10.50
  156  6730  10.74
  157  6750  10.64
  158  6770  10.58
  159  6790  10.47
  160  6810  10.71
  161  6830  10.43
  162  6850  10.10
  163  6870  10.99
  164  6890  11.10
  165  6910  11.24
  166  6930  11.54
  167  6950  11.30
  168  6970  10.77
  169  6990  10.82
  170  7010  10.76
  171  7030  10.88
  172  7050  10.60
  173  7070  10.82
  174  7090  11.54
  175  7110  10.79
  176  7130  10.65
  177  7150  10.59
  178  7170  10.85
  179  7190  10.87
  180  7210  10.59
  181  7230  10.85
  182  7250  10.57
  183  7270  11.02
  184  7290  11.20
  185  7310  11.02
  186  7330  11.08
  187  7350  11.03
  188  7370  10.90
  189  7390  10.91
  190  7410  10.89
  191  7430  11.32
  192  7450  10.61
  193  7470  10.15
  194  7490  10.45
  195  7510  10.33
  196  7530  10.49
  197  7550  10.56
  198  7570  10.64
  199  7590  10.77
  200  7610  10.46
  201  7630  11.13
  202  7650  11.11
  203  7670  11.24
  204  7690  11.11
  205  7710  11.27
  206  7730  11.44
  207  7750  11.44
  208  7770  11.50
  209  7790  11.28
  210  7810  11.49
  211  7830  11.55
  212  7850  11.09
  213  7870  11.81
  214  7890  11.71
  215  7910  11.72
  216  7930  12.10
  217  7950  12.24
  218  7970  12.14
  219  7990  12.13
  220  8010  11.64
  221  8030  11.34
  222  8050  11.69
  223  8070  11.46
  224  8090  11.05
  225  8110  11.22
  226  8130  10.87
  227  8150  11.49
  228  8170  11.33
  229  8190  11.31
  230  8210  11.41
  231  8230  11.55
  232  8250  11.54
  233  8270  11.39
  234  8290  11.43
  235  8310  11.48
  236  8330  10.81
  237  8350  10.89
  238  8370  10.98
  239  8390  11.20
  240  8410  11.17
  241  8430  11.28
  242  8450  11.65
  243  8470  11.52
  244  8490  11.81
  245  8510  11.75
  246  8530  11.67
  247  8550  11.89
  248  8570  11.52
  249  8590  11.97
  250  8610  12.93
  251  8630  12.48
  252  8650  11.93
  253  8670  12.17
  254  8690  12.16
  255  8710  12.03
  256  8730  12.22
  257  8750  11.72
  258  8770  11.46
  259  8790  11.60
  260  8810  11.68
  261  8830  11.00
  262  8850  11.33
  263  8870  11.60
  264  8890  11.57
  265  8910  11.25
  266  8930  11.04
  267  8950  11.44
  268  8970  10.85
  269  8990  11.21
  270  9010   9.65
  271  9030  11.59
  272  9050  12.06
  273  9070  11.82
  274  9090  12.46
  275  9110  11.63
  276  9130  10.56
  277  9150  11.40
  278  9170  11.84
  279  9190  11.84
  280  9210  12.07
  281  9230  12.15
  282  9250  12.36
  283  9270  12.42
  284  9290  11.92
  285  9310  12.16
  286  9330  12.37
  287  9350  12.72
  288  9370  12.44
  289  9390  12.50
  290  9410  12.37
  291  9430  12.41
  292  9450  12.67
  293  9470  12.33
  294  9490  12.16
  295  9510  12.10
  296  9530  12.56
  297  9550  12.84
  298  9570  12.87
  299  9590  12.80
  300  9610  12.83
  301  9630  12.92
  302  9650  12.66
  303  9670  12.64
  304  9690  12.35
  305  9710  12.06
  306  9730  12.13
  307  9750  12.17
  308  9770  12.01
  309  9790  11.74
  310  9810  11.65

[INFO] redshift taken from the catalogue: 0.054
